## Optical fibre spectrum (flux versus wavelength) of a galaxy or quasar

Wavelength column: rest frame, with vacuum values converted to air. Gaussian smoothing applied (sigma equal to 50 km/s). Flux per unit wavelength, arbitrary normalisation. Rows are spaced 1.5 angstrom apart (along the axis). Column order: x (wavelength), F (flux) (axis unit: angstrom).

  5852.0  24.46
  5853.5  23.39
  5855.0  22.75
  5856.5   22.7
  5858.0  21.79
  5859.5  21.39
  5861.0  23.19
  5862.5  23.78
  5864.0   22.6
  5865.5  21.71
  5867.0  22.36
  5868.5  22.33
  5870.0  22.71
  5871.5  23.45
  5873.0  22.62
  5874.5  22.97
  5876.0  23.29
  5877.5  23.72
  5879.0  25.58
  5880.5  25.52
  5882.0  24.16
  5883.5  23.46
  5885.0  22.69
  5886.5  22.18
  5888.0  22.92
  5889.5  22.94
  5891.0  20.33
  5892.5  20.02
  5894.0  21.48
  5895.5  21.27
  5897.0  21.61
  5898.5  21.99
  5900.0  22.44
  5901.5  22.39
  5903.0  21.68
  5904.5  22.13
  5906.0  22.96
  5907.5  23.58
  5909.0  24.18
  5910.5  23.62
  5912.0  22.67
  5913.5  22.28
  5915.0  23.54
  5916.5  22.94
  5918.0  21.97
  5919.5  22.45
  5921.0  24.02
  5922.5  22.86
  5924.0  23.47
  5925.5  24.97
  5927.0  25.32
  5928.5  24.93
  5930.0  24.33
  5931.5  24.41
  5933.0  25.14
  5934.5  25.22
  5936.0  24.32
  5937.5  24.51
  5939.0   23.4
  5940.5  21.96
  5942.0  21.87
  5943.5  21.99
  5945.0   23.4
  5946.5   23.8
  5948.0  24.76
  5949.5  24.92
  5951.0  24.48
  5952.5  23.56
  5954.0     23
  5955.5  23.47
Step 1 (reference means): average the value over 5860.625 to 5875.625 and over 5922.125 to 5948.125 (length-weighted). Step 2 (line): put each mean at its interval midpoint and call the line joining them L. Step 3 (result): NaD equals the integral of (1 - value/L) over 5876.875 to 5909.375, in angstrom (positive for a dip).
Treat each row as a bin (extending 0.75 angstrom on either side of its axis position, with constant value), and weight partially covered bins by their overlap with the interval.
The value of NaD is 0.7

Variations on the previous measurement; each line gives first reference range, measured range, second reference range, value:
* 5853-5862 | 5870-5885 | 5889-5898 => -1.3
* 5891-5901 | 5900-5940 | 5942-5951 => -1.9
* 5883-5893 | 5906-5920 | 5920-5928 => 0.3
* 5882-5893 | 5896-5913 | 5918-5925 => 0.1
